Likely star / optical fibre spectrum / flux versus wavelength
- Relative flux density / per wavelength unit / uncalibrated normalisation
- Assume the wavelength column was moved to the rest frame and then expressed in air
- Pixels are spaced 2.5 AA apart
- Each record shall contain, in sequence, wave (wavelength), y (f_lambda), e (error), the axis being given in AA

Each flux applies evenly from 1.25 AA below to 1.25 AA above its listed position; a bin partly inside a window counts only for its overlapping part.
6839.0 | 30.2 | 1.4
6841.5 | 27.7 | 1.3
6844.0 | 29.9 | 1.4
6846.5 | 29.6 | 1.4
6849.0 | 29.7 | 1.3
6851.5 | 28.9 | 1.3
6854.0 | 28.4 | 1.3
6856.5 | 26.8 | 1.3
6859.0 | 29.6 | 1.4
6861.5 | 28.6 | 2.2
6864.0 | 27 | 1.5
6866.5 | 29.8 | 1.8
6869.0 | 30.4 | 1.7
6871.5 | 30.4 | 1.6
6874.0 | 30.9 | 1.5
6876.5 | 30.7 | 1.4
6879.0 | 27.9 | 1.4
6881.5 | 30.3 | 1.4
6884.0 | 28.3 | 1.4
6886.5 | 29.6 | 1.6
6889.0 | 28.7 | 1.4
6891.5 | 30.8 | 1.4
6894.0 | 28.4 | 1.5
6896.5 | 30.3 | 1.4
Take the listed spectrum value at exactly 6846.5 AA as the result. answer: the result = 29.6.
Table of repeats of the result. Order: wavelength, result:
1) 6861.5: 28.6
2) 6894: 28.4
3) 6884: 28.3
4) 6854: 28.4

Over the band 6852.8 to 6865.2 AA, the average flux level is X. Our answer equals 28.1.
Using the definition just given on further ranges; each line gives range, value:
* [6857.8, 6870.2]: 29.1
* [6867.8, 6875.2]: 30.6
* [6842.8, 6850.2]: 29.7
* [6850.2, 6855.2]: 28.7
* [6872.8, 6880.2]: 29.8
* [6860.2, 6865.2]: 27.8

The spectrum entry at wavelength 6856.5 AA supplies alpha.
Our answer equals 26.8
